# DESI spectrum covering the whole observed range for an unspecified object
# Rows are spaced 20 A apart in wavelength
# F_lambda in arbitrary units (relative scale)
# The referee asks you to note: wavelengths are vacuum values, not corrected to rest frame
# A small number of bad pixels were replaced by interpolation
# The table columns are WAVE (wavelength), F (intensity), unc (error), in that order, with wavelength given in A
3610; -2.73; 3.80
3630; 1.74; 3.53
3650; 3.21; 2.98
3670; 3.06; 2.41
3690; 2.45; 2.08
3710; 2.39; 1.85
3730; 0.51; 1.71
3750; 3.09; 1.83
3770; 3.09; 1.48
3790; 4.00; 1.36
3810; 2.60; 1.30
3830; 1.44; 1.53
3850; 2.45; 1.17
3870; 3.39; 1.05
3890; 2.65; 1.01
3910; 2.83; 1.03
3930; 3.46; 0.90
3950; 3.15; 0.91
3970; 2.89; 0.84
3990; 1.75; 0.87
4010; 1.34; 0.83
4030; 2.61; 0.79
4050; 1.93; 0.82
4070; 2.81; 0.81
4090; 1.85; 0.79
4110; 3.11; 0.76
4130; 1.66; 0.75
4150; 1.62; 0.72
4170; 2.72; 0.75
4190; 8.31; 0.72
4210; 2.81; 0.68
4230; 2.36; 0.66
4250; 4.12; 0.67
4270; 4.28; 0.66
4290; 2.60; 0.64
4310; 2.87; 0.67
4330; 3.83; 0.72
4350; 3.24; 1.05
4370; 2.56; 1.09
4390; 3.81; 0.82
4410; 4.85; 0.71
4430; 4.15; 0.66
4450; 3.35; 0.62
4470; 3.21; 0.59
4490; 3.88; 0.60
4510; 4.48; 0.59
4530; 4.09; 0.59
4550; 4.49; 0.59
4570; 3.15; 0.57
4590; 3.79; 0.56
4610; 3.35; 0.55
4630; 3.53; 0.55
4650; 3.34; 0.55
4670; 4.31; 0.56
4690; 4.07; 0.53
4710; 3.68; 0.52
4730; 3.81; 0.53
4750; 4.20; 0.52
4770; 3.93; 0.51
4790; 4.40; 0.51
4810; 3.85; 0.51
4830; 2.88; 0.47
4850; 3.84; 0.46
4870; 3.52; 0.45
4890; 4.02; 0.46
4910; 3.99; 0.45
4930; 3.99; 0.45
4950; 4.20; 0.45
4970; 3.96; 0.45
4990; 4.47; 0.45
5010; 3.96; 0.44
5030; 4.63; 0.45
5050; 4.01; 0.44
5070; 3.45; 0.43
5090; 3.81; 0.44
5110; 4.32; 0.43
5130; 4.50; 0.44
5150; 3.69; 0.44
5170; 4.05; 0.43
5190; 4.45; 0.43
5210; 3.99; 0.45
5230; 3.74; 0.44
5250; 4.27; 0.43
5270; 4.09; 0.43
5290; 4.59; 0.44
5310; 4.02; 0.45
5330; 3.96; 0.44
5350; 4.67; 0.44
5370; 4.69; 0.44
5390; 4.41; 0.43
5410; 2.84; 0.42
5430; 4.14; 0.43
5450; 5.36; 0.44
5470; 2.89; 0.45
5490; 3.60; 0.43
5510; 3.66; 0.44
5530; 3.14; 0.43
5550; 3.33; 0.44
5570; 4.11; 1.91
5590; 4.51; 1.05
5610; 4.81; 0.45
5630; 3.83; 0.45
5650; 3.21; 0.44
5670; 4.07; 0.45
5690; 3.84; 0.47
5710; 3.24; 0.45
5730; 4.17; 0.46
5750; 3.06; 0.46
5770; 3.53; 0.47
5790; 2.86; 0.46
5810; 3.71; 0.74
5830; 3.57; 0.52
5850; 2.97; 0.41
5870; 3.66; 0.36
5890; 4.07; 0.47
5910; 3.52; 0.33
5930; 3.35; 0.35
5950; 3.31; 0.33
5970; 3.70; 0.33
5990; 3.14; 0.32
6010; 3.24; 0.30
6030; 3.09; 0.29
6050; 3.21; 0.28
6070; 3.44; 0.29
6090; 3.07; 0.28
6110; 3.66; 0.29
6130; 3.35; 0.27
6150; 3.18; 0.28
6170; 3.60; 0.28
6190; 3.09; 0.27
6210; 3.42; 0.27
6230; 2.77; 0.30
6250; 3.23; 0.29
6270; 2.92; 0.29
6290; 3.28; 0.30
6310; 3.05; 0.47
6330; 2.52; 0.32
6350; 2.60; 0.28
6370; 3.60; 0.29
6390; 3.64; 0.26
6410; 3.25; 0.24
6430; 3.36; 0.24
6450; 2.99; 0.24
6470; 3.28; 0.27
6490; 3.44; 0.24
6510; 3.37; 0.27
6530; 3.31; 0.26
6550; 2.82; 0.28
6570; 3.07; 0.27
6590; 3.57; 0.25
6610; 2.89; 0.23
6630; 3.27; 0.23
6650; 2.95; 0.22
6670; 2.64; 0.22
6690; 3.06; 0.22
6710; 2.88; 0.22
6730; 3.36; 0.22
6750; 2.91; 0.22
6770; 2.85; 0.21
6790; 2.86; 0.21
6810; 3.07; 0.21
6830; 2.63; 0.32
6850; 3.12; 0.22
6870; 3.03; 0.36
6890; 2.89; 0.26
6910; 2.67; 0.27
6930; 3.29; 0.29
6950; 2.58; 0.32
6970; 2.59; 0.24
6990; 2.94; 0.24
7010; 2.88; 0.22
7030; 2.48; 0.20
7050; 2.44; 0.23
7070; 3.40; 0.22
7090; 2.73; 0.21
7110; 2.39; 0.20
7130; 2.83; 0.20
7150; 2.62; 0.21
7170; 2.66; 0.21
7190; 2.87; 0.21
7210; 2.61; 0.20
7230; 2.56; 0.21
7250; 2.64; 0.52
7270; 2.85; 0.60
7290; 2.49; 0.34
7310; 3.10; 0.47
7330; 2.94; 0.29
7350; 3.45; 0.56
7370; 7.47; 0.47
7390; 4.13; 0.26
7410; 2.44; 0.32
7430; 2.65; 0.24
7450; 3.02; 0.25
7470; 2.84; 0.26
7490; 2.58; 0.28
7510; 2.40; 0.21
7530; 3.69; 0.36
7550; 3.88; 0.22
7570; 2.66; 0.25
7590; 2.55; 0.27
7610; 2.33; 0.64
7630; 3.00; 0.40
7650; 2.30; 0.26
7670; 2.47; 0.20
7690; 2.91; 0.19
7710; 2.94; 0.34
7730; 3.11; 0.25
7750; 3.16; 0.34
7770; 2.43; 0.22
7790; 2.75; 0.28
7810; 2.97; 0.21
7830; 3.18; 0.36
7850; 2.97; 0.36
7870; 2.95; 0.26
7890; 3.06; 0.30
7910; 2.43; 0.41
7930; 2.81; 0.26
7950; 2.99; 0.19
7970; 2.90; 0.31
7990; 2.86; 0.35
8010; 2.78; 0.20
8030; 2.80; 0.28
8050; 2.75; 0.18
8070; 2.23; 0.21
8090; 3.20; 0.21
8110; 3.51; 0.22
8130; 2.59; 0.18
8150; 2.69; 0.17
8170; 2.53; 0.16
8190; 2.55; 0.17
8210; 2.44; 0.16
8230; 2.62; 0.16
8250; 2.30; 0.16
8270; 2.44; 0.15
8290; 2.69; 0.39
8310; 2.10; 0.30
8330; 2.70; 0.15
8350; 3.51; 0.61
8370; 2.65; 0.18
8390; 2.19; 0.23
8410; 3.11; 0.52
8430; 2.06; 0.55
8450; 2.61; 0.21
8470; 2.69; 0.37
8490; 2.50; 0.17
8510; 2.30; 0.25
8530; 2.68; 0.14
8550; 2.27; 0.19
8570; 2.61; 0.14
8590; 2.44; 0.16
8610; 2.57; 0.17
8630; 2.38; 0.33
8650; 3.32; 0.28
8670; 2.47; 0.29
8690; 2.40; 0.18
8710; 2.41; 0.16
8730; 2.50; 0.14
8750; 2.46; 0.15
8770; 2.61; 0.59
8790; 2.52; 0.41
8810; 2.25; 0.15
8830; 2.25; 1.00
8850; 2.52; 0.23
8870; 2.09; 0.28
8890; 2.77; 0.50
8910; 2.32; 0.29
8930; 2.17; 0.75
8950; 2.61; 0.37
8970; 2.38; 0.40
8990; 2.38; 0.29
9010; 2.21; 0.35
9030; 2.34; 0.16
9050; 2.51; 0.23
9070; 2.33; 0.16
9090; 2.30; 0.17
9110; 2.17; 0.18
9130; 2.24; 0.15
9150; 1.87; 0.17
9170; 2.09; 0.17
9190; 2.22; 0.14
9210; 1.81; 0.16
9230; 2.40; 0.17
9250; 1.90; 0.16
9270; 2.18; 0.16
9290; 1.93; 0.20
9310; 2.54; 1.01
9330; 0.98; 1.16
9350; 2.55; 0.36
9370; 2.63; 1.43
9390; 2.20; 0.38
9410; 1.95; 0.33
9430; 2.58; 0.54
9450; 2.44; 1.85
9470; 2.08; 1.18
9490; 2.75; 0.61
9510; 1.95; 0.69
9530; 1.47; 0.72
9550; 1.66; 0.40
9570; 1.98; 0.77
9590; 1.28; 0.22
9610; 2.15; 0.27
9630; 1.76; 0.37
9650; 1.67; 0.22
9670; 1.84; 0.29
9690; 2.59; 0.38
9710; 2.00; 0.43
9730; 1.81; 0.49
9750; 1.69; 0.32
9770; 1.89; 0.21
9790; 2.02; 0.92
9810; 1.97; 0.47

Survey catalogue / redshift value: 0.12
